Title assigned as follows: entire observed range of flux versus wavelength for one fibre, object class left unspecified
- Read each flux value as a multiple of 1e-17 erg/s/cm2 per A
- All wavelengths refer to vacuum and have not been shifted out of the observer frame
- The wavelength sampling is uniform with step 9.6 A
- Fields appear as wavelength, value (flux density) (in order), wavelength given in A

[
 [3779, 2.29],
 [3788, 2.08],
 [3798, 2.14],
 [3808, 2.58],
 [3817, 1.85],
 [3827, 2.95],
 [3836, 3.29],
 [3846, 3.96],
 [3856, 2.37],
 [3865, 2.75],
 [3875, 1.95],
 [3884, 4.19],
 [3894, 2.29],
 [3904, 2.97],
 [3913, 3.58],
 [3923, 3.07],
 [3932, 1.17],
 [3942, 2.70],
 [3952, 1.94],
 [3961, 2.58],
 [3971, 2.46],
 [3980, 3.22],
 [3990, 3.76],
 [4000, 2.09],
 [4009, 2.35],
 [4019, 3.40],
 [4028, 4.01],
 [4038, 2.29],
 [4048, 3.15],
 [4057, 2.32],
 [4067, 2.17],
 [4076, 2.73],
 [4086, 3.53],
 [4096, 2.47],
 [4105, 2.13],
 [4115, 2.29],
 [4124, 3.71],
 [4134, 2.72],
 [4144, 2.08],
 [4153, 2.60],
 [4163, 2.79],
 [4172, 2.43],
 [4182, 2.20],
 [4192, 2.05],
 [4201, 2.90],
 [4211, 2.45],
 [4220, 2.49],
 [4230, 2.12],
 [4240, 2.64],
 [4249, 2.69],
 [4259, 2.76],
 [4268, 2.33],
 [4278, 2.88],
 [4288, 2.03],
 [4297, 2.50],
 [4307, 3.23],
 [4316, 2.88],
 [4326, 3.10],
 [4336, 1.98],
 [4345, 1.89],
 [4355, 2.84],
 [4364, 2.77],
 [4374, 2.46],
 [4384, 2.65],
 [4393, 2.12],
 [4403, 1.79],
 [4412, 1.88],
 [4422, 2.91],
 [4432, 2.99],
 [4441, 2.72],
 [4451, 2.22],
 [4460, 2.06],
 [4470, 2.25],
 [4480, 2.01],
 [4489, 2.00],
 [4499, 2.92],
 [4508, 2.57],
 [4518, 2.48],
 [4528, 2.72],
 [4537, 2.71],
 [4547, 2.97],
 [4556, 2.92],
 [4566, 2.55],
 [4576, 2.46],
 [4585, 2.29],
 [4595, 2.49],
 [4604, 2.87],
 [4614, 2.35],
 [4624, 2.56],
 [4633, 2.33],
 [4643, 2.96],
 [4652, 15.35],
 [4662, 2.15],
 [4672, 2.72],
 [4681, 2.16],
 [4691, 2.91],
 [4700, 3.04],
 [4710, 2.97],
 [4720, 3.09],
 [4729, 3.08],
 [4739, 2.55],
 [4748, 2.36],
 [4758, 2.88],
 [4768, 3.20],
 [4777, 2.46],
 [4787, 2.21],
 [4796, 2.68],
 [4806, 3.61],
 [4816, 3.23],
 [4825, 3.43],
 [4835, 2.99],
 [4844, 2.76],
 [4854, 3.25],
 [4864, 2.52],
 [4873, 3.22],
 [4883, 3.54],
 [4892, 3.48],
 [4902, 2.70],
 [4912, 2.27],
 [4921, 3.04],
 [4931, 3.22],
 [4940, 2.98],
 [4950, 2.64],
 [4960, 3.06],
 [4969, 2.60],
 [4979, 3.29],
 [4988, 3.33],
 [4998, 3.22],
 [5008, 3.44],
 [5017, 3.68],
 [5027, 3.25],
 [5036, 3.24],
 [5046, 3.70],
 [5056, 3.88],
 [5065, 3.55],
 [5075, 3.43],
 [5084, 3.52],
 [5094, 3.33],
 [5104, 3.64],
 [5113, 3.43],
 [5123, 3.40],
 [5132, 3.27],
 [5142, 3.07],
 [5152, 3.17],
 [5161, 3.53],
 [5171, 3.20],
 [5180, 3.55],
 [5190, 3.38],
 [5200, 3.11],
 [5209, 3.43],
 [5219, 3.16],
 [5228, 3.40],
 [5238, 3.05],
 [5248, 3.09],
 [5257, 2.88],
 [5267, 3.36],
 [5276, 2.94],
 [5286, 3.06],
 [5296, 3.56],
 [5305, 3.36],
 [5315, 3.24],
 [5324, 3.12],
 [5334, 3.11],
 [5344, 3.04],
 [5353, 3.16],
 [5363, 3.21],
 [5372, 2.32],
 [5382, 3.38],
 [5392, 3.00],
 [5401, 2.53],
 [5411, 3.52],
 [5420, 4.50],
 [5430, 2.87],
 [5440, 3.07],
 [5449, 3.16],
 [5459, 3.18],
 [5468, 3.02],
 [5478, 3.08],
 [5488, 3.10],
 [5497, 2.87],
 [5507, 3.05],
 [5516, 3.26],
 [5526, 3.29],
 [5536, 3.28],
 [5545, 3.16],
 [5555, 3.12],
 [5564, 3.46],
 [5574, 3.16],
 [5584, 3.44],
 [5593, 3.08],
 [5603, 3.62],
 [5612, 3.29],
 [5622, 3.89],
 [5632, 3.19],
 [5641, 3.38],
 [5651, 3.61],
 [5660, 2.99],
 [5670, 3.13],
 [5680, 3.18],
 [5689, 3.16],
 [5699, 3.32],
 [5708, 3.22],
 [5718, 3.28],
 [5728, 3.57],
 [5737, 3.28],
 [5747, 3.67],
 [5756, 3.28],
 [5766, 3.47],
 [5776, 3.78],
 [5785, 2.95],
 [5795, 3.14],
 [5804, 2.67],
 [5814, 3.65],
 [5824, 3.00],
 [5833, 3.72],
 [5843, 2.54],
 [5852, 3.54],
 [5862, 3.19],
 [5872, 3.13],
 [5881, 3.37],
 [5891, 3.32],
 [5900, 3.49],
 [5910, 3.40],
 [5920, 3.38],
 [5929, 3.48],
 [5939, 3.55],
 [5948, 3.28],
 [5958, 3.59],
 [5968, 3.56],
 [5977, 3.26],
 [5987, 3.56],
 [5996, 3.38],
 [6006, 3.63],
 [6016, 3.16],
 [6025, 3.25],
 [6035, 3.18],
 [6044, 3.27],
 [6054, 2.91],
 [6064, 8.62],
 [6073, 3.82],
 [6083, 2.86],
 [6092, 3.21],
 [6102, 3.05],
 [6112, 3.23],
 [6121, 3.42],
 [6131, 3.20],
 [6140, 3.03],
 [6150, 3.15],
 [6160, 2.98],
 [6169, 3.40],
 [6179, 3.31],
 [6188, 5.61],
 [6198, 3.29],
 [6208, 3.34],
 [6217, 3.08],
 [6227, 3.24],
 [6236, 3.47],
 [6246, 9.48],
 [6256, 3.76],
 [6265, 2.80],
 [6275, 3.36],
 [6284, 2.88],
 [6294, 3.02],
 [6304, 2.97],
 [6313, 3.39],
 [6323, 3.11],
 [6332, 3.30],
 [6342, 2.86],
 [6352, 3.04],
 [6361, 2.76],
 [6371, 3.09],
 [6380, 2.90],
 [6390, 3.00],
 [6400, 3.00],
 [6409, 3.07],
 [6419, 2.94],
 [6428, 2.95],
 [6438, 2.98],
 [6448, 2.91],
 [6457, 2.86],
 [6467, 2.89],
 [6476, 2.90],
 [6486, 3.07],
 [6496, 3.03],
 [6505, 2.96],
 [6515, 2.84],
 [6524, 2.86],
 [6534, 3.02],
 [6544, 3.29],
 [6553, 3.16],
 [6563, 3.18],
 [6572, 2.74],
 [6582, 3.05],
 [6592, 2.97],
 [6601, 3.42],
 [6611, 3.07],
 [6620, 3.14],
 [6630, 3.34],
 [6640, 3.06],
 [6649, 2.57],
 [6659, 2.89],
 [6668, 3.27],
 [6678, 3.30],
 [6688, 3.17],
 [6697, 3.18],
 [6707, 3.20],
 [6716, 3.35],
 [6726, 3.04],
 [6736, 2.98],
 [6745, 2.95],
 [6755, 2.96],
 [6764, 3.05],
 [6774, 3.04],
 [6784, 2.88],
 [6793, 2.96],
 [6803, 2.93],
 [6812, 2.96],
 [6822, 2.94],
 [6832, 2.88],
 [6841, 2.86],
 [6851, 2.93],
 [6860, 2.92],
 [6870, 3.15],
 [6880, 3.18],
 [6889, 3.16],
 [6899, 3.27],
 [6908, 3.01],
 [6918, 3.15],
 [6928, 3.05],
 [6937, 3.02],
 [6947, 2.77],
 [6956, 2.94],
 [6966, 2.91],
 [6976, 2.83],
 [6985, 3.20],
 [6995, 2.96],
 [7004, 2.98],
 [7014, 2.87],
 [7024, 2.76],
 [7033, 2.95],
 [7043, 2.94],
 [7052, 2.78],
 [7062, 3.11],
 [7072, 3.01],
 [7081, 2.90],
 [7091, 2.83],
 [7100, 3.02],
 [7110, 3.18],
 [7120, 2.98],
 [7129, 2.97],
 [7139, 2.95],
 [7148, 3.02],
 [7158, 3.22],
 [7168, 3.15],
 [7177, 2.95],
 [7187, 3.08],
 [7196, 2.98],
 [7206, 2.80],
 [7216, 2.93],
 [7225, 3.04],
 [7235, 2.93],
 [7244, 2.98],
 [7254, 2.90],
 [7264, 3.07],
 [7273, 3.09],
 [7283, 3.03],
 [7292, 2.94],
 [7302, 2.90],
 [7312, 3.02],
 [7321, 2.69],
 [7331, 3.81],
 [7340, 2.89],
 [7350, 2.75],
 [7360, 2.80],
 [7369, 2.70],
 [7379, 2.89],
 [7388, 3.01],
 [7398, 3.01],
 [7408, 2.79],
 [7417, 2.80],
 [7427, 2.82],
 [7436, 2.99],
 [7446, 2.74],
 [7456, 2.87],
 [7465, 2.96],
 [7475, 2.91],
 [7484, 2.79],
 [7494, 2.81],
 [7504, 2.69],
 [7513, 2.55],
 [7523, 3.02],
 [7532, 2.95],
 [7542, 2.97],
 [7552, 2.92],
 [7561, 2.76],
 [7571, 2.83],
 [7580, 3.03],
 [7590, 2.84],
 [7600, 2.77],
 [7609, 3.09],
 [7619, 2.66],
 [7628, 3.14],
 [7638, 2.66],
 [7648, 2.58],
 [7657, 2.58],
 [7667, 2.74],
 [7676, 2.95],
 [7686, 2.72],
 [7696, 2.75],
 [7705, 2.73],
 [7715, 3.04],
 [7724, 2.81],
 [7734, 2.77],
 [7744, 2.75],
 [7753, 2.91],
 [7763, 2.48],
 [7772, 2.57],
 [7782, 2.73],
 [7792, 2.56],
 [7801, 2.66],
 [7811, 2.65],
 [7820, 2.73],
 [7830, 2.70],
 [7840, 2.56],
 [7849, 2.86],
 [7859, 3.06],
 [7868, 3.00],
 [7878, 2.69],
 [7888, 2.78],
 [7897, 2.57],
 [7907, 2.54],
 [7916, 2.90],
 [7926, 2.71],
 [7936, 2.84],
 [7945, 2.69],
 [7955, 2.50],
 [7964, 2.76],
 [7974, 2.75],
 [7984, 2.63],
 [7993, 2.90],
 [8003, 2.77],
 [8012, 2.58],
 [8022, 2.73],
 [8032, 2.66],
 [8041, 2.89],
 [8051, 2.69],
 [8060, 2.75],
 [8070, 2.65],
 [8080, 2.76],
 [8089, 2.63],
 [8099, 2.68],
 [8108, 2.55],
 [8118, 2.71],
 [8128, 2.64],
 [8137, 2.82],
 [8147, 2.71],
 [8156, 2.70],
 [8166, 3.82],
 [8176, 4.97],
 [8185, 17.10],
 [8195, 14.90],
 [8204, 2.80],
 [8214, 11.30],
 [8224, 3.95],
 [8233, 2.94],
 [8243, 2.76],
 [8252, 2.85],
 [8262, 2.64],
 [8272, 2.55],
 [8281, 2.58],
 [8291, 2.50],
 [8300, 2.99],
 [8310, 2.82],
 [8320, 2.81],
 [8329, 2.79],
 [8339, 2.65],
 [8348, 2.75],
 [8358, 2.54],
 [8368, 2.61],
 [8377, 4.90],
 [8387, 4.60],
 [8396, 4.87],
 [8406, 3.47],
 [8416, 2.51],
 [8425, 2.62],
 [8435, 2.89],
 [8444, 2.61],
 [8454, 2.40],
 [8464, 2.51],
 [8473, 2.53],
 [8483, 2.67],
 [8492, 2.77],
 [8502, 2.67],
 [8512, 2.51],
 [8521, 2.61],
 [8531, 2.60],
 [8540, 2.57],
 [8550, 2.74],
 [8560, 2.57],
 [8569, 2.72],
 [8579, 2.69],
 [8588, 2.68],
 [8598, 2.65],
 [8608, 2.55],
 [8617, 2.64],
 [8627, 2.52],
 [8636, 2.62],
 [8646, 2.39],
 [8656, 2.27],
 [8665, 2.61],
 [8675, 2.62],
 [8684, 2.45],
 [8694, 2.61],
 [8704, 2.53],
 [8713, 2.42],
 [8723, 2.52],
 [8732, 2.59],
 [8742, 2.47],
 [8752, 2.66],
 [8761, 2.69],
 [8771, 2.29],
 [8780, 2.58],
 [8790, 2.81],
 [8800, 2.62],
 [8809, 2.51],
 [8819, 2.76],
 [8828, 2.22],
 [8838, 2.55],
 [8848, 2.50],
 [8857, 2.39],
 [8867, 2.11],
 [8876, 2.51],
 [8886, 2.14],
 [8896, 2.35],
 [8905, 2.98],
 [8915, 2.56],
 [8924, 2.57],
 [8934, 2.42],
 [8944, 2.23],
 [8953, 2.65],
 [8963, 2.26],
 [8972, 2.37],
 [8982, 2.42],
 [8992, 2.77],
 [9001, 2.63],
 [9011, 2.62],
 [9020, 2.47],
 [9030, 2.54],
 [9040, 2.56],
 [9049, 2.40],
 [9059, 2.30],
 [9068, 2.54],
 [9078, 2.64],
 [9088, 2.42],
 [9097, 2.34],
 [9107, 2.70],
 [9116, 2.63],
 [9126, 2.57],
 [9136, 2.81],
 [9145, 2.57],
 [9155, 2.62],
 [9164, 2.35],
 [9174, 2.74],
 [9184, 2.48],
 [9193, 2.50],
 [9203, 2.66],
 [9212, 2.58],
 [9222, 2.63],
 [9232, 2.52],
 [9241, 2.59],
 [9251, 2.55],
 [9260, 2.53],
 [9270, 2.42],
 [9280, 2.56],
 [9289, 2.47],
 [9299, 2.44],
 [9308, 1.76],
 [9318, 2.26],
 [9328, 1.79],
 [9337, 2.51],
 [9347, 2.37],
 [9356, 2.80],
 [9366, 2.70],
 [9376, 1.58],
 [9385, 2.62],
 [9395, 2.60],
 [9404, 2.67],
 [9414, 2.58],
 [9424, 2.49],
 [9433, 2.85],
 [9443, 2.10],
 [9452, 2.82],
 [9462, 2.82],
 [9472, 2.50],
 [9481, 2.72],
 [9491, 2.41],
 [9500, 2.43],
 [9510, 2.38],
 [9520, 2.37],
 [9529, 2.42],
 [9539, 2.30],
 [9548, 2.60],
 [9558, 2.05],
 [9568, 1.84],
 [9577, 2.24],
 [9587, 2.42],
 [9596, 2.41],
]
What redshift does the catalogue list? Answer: 0.248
